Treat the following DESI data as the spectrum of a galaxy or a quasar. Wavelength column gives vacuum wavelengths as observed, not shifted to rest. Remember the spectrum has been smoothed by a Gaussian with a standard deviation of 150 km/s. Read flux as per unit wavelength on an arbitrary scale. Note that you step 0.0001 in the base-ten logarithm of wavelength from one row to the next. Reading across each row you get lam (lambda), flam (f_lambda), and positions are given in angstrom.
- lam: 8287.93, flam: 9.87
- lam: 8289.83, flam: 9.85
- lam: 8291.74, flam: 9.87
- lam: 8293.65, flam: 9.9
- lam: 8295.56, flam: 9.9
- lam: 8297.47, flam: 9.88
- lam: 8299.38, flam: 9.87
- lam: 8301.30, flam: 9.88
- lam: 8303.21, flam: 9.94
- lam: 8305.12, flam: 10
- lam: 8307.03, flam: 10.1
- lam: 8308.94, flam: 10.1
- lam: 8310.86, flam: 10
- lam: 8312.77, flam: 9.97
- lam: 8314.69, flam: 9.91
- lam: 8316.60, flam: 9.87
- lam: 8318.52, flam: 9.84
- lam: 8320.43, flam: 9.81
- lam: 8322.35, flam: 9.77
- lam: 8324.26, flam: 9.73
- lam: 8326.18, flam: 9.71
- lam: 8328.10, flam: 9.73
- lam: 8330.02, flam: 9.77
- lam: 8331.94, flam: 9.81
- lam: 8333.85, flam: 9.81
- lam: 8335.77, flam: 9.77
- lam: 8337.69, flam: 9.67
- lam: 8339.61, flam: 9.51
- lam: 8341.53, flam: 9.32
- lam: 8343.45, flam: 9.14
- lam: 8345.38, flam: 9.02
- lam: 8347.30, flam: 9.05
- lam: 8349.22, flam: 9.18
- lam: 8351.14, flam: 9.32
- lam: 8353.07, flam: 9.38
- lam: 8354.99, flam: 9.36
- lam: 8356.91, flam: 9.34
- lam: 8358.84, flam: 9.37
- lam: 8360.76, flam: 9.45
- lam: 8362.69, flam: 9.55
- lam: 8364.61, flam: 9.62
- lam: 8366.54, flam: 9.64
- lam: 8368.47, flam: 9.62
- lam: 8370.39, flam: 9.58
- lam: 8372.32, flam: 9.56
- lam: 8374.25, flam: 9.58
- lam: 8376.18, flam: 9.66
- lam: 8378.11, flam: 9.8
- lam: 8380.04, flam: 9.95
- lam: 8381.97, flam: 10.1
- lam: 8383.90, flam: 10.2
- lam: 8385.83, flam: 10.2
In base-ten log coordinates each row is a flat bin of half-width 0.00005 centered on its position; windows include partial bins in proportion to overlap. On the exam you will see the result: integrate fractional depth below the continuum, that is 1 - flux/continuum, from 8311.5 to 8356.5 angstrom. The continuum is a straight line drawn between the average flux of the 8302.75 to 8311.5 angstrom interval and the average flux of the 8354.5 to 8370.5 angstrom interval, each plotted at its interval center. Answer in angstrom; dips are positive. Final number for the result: 0.90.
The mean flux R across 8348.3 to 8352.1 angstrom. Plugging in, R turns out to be 9.26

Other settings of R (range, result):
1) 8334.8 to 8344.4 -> 9.48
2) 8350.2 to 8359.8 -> 9.35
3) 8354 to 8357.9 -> 9.36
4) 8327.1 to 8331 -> 9.73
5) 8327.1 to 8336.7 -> 9.78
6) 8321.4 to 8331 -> 9.74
